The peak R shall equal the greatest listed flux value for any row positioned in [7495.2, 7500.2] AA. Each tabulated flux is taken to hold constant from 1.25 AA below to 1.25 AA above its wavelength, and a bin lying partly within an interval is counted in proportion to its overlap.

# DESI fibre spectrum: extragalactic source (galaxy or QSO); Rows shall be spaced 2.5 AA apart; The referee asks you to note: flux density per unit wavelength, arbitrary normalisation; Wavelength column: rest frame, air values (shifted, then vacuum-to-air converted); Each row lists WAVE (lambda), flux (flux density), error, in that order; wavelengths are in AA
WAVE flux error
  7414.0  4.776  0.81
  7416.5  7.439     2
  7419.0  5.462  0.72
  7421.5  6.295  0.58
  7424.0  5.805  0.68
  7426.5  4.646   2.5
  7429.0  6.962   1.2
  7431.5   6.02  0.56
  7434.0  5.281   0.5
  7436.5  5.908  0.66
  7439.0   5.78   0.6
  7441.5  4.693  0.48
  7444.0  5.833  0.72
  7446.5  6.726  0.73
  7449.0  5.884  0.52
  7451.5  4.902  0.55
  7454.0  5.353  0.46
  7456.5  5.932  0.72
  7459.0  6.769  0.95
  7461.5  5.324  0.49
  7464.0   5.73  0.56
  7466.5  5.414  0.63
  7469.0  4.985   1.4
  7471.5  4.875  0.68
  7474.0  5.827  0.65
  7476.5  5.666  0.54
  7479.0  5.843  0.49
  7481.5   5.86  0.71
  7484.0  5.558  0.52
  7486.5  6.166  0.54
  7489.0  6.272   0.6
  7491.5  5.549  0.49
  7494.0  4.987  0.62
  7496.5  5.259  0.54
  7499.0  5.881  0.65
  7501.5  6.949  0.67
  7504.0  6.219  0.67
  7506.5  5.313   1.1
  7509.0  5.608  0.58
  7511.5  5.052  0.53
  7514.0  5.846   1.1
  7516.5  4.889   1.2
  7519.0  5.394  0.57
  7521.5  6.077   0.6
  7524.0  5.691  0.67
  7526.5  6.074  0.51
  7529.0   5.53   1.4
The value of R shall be 5.881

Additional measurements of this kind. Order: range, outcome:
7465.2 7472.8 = 5.414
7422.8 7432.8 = 6.962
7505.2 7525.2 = 6.077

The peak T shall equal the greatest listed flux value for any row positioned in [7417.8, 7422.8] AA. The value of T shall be 6.295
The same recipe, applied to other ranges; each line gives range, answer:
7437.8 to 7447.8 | 6.726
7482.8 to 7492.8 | 6.272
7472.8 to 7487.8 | 6.166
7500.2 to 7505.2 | 6.949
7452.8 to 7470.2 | 6.769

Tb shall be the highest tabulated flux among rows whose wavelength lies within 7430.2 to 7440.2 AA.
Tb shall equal 6.02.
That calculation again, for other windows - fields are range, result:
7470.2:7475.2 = 5.827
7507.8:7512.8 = 5.608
